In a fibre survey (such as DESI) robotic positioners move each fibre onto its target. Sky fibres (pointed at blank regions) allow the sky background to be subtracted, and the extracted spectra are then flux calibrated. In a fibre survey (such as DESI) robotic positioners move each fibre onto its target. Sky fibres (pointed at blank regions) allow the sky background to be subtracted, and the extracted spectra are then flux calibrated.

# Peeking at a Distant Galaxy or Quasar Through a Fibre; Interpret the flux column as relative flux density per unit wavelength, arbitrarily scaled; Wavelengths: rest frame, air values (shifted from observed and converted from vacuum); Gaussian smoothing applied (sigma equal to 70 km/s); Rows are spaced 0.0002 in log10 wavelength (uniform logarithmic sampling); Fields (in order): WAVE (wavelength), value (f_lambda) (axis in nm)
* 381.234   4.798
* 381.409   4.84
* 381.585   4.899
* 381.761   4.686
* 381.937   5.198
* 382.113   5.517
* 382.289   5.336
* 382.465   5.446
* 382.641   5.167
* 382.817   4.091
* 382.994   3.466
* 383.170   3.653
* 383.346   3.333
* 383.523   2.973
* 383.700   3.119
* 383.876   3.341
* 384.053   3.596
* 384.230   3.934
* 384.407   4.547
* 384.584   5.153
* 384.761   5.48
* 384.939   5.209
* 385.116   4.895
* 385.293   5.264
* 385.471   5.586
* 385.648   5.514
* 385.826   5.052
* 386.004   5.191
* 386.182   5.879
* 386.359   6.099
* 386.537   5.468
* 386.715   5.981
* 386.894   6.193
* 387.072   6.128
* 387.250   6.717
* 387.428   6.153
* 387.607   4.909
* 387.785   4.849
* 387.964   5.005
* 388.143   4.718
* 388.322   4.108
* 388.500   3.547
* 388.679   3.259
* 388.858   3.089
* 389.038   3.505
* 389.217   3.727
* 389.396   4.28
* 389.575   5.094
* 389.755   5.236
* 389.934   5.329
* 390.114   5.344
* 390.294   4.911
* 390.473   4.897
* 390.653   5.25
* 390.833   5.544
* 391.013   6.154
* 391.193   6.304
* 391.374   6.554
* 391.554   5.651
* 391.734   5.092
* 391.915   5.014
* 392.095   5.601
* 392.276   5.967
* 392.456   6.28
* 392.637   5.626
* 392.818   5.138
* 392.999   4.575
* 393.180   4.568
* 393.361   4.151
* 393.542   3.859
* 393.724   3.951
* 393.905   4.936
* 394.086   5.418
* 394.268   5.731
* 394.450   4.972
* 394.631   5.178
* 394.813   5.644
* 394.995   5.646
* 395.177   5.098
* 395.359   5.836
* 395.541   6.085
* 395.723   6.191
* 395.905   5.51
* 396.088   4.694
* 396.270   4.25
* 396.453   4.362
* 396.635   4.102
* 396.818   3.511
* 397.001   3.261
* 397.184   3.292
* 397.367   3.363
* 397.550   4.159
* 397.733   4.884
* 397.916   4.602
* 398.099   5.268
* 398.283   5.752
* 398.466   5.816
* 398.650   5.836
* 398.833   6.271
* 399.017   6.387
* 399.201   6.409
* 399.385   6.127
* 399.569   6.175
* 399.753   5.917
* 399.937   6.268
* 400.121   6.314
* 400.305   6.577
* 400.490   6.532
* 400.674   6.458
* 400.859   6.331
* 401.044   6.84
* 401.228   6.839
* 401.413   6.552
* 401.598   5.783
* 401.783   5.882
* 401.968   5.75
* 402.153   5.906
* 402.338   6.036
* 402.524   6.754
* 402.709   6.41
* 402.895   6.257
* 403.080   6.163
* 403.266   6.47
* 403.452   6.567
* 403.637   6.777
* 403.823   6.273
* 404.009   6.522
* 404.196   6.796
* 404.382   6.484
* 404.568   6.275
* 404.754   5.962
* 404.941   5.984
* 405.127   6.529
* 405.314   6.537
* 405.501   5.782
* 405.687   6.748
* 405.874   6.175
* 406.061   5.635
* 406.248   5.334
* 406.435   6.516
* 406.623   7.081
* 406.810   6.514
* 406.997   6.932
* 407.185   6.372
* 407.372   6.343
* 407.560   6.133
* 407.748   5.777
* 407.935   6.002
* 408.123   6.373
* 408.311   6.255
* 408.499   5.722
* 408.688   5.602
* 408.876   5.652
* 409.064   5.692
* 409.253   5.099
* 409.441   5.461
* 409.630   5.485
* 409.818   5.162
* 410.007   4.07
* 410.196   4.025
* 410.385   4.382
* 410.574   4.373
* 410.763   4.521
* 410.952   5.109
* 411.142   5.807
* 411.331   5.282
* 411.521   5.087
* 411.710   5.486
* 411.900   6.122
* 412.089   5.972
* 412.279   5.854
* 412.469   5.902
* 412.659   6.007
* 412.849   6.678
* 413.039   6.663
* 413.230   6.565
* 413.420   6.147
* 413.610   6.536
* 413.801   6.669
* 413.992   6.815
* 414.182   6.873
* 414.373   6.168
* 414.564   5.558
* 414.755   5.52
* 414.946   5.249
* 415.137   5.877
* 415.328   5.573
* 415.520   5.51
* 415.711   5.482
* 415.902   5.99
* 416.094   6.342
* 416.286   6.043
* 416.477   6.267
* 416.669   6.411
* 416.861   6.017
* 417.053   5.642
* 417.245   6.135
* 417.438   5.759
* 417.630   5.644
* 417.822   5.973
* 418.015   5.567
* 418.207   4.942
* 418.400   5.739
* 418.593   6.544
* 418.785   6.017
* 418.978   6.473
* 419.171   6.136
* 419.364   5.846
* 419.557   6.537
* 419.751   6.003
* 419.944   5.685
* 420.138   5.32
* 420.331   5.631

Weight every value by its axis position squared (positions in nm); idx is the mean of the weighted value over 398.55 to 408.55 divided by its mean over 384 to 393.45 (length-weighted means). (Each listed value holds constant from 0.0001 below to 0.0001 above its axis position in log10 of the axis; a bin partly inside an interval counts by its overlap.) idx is 1.32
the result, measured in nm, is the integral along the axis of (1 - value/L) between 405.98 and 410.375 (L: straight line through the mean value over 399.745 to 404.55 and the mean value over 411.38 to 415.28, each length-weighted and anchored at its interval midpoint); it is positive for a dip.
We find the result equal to 0.317 nm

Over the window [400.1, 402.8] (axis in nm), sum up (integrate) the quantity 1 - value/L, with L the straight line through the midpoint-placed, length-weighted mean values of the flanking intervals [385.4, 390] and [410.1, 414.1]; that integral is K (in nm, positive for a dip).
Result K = -0.46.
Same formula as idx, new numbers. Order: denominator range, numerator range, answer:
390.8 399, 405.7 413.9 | 1.22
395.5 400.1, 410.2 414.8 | 1.21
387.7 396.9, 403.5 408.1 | 1.36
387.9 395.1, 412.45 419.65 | 1.37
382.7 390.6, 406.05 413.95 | 1.37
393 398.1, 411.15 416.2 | 1.39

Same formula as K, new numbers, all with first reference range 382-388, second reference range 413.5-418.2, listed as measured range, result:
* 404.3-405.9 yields -0.190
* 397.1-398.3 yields 0.216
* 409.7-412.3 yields 0.329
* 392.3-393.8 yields 0.111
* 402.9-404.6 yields -0.278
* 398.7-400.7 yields -0.318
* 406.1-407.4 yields -0.171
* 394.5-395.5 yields -0.040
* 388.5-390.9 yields 0.273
